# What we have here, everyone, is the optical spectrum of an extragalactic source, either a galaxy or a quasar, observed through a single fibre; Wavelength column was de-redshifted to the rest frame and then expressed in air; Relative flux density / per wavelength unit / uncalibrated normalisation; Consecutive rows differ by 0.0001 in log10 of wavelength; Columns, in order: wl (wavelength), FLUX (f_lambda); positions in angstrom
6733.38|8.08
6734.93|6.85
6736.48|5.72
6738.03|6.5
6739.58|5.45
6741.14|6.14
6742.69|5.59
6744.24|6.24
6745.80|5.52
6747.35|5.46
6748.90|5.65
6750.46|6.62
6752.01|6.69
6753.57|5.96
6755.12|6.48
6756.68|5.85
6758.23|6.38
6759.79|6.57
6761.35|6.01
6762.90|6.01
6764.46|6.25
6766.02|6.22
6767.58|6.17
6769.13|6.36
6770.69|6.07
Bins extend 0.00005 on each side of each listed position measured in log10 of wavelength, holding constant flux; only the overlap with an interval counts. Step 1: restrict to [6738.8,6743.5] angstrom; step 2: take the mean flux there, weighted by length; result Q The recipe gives 5.73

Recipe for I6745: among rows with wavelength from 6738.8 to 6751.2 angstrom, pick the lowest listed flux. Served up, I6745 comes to 5.45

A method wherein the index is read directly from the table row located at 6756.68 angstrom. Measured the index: 5.85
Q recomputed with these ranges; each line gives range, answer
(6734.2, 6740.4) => 6.12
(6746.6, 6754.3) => 6.08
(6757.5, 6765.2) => 6.24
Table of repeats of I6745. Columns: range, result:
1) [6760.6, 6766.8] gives 6.01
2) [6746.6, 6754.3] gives 5.46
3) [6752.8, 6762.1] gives 5.85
